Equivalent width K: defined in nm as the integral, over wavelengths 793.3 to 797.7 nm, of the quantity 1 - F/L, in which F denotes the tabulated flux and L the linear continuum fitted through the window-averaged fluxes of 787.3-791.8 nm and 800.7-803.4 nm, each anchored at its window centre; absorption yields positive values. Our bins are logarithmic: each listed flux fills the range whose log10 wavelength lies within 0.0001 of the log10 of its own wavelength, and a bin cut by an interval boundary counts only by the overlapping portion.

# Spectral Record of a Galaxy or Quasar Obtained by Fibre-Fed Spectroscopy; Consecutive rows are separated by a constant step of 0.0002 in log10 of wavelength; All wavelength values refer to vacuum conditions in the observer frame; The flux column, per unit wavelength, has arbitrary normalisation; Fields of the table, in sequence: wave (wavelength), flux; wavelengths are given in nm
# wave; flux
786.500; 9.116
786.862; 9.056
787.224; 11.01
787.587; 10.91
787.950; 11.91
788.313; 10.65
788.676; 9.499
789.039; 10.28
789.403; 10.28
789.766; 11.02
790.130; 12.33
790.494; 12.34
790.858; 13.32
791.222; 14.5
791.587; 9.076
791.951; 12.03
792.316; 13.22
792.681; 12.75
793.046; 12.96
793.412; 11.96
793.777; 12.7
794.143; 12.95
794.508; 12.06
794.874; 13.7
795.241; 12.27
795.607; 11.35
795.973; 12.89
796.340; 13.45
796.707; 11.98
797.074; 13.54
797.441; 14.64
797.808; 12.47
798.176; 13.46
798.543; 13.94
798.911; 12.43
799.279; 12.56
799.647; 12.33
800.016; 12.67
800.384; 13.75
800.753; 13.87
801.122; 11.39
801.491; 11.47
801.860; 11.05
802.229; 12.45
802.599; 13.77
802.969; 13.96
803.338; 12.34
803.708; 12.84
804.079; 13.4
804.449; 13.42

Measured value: -0.34 nm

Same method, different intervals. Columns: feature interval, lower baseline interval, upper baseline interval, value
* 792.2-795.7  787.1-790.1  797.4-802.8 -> -0.27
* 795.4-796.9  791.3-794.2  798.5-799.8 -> 0.01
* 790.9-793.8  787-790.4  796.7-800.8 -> -0.18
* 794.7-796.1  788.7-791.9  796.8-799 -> 0.03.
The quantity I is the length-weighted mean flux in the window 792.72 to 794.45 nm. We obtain 12.6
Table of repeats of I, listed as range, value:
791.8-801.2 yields 12.8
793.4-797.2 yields 12.6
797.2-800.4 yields 13.1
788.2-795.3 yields 12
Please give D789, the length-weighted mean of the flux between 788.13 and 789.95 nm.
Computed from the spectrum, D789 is 10.4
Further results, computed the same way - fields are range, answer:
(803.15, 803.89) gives 12.6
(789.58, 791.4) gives 12.7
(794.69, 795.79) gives 12.4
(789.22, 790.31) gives 11.2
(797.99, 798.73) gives 13.7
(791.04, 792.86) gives 12.3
